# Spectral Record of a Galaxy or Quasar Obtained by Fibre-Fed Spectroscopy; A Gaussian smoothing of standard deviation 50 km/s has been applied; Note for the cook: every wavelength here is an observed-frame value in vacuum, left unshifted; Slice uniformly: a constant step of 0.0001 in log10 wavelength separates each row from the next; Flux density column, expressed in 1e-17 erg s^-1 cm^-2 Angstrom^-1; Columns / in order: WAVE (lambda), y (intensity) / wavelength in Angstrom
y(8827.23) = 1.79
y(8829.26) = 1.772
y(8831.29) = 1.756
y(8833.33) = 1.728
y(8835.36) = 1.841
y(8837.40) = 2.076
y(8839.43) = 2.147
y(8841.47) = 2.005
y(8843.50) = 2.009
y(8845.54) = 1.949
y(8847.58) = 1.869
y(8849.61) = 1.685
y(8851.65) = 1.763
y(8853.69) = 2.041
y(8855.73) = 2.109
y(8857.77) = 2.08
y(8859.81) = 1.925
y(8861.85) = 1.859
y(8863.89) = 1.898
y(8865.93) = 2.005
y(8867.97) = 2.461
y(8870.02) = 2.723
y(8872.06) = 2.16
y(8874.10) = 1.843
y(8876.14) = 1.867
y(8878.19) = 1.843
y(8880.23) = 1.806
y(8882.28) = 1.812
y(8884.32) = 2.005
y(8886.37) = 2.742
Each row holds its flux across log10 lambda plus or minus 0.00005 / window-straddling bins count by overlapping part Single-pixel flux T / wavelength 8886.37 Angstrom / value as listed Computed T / 2.742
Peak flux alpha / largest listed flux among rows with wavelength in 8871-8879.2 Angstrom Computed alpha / 2.16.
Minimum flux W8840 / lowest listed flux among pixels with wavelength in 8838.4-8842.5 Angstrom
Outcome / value 2.005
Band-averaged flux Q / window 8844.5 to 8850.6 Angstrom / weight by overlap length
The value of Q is 1.84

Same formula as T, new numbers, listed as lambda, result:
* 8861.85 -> 1.859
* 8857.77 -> 2.08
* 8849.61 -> 1.685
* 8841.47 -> 2.005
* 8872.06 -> 2.16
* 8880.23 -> 1.806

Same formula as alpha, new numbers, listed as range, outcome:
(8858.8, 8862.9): 1.925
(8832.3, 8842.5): 2.147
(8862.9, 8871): 2.723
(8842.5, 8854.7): 2.041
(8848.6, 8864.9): 2.109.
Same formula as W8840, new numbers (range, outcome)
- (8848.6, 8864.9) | 1.685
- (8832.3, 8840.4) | 1.728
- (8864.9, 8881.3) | 1.806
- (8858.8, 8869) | 1.859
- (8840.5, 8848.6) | 1.869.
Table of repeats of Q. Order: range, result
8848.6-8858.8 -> 1.93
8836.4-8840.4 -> 2.11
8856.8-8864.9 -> 1.94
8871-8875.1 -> 2.01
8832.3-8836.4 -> 1.78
